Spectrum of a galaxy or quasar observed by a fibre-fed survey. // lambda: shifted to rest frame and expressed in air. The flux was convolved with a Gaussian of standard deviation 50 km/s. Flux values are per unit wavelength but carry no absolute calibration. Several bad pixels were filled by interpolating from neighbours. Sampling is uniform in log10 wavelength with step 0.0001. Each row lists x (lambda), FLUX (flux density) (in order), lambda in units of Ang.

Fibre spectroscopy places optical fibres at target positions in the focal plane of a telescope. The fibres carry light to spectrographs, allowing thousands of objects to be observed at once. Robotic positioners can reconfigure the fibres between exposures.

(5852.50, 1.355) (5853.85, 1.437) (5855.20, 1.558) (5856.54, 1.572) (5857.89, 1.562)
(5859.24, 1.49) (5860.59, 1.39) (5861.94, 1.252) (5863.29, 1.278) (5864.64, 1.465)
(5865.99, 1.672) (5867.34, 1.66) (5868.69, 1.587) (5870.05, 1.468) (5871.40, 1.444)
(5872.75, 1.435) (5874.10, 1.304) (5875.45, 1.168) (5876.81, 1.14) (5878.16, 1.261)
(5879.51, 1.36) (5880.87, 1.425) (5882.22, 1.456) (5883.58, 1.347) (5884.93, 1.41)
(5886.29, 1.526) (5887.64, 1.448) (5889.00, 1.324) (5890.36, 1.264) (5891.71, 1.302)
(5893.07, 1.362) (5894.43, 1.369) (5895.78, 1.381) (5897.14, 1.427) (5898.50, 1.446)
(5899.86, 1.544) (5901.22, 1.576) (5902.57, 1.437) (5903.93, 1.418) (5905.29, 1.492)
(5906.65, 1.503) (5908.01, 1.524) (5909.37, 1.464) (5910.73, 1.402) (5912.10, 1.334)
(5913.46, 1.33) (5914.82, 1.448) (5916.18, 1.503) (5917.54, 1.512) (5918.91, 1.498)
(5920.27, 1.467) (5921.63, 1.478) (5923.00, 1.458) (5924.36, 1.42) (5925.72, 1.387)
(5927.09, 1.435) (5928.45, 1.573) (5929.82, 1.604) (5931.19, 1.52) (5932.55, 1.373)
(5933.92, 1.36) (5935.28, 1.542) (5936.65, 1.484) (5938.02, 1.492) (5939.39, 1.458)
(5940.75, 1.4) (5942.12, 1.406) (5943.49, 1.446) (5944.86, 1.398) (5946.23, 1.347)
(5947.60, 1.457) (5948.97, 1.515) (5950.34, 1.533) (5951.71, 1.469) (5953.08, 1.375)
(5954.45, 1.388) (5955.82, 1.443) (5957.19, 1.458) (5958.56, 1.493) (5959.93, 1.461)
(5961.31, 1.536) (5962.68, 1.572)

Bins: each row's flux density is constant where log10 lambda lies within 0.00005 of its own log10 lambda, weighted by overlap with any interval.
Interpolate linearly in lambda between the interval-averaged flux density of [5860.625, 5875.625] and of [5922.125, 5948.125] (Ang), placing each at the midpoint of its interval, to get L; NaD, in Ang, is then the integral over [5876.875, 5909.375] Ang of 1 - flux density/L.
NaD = 0.7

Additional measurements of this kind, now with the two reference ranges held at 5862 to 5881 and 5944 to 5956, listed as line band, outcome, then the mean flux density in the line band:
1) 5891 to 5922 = -0.62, 1.44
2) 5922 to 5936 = -0.41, 1.47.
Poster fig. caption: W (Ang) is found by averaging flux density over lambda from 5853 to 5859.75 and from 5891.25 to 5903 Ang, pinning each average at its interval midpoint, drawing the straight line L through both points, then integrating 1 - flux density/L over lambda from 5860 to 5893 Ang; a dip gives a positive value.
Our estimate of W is 1.9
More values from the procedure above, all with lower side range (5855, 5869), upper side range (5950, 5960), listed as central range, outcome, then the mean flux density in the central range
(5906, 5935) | 0.18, 1.46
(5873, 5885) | 1.36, 1.32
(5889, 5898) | 0.79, 1.35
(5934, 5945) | 0.05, 1.45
